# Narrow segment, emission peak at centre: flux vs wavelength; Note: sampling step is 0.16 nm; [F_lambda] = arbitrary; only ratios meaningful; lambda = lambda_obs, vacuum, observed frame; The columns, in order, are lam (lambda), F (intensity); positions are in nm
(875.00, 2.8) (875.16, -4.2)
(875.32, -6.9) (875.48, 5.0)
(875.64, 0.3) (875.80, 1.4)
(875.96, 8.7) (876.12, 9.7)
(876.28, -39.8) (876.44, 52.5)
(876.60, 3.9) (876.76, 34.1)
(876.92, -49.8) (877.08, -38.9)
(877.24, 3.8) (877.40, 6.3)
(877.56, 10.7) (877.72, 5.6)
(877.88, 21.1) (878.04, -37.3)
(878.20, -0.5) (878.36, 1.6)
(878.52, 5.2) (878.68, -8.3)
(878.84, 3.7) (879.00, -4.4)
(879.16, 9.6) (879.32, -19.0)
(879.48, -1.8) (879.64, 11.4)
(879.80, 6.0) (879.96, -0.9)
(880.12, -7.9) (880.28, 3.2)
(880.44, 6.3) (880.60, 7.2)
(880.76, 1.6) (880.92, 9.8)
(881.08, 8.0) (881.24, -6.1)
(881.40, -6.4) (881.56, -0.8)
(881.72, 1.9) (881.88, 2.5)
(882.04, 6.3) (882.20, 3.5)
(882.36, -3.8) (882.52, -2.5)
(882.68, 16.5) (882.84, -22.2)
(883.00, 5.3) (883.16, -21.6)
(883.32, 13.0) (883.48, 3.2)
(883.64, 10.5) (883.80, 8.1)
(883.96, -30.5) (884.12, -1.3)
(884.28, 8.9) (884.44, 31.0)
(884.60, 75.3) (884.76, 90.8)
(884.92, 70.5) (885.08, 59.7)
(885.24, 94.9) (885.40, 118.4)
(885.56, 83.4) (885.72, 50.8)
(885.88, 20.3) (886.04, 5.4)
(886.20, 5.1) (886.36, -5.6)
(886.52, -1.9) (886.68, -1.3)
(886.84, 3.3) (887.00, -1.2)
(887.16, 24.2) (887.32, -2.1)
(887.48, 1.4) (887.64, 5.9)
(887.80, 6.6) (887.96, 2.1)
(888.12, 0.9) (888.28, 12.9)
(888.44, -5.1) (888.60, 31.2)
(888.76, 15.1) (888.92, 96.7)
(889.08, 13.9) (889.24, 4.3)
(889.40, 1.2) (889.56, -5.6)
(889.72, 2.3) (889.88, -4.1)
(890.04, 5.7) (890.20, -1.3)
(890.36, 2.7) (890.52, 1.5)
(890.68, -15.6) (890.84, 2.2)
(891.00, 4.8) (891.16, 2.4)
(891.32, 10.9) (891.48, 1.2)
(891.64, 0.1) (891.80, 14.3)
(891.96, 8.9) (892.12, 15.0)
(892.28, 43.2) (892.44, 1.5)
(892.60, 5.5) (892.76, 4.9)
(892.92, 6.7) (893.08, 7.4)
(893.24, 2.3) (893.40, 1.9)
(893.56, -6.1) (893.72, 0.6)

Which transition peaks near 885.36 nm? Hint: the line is [O II]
